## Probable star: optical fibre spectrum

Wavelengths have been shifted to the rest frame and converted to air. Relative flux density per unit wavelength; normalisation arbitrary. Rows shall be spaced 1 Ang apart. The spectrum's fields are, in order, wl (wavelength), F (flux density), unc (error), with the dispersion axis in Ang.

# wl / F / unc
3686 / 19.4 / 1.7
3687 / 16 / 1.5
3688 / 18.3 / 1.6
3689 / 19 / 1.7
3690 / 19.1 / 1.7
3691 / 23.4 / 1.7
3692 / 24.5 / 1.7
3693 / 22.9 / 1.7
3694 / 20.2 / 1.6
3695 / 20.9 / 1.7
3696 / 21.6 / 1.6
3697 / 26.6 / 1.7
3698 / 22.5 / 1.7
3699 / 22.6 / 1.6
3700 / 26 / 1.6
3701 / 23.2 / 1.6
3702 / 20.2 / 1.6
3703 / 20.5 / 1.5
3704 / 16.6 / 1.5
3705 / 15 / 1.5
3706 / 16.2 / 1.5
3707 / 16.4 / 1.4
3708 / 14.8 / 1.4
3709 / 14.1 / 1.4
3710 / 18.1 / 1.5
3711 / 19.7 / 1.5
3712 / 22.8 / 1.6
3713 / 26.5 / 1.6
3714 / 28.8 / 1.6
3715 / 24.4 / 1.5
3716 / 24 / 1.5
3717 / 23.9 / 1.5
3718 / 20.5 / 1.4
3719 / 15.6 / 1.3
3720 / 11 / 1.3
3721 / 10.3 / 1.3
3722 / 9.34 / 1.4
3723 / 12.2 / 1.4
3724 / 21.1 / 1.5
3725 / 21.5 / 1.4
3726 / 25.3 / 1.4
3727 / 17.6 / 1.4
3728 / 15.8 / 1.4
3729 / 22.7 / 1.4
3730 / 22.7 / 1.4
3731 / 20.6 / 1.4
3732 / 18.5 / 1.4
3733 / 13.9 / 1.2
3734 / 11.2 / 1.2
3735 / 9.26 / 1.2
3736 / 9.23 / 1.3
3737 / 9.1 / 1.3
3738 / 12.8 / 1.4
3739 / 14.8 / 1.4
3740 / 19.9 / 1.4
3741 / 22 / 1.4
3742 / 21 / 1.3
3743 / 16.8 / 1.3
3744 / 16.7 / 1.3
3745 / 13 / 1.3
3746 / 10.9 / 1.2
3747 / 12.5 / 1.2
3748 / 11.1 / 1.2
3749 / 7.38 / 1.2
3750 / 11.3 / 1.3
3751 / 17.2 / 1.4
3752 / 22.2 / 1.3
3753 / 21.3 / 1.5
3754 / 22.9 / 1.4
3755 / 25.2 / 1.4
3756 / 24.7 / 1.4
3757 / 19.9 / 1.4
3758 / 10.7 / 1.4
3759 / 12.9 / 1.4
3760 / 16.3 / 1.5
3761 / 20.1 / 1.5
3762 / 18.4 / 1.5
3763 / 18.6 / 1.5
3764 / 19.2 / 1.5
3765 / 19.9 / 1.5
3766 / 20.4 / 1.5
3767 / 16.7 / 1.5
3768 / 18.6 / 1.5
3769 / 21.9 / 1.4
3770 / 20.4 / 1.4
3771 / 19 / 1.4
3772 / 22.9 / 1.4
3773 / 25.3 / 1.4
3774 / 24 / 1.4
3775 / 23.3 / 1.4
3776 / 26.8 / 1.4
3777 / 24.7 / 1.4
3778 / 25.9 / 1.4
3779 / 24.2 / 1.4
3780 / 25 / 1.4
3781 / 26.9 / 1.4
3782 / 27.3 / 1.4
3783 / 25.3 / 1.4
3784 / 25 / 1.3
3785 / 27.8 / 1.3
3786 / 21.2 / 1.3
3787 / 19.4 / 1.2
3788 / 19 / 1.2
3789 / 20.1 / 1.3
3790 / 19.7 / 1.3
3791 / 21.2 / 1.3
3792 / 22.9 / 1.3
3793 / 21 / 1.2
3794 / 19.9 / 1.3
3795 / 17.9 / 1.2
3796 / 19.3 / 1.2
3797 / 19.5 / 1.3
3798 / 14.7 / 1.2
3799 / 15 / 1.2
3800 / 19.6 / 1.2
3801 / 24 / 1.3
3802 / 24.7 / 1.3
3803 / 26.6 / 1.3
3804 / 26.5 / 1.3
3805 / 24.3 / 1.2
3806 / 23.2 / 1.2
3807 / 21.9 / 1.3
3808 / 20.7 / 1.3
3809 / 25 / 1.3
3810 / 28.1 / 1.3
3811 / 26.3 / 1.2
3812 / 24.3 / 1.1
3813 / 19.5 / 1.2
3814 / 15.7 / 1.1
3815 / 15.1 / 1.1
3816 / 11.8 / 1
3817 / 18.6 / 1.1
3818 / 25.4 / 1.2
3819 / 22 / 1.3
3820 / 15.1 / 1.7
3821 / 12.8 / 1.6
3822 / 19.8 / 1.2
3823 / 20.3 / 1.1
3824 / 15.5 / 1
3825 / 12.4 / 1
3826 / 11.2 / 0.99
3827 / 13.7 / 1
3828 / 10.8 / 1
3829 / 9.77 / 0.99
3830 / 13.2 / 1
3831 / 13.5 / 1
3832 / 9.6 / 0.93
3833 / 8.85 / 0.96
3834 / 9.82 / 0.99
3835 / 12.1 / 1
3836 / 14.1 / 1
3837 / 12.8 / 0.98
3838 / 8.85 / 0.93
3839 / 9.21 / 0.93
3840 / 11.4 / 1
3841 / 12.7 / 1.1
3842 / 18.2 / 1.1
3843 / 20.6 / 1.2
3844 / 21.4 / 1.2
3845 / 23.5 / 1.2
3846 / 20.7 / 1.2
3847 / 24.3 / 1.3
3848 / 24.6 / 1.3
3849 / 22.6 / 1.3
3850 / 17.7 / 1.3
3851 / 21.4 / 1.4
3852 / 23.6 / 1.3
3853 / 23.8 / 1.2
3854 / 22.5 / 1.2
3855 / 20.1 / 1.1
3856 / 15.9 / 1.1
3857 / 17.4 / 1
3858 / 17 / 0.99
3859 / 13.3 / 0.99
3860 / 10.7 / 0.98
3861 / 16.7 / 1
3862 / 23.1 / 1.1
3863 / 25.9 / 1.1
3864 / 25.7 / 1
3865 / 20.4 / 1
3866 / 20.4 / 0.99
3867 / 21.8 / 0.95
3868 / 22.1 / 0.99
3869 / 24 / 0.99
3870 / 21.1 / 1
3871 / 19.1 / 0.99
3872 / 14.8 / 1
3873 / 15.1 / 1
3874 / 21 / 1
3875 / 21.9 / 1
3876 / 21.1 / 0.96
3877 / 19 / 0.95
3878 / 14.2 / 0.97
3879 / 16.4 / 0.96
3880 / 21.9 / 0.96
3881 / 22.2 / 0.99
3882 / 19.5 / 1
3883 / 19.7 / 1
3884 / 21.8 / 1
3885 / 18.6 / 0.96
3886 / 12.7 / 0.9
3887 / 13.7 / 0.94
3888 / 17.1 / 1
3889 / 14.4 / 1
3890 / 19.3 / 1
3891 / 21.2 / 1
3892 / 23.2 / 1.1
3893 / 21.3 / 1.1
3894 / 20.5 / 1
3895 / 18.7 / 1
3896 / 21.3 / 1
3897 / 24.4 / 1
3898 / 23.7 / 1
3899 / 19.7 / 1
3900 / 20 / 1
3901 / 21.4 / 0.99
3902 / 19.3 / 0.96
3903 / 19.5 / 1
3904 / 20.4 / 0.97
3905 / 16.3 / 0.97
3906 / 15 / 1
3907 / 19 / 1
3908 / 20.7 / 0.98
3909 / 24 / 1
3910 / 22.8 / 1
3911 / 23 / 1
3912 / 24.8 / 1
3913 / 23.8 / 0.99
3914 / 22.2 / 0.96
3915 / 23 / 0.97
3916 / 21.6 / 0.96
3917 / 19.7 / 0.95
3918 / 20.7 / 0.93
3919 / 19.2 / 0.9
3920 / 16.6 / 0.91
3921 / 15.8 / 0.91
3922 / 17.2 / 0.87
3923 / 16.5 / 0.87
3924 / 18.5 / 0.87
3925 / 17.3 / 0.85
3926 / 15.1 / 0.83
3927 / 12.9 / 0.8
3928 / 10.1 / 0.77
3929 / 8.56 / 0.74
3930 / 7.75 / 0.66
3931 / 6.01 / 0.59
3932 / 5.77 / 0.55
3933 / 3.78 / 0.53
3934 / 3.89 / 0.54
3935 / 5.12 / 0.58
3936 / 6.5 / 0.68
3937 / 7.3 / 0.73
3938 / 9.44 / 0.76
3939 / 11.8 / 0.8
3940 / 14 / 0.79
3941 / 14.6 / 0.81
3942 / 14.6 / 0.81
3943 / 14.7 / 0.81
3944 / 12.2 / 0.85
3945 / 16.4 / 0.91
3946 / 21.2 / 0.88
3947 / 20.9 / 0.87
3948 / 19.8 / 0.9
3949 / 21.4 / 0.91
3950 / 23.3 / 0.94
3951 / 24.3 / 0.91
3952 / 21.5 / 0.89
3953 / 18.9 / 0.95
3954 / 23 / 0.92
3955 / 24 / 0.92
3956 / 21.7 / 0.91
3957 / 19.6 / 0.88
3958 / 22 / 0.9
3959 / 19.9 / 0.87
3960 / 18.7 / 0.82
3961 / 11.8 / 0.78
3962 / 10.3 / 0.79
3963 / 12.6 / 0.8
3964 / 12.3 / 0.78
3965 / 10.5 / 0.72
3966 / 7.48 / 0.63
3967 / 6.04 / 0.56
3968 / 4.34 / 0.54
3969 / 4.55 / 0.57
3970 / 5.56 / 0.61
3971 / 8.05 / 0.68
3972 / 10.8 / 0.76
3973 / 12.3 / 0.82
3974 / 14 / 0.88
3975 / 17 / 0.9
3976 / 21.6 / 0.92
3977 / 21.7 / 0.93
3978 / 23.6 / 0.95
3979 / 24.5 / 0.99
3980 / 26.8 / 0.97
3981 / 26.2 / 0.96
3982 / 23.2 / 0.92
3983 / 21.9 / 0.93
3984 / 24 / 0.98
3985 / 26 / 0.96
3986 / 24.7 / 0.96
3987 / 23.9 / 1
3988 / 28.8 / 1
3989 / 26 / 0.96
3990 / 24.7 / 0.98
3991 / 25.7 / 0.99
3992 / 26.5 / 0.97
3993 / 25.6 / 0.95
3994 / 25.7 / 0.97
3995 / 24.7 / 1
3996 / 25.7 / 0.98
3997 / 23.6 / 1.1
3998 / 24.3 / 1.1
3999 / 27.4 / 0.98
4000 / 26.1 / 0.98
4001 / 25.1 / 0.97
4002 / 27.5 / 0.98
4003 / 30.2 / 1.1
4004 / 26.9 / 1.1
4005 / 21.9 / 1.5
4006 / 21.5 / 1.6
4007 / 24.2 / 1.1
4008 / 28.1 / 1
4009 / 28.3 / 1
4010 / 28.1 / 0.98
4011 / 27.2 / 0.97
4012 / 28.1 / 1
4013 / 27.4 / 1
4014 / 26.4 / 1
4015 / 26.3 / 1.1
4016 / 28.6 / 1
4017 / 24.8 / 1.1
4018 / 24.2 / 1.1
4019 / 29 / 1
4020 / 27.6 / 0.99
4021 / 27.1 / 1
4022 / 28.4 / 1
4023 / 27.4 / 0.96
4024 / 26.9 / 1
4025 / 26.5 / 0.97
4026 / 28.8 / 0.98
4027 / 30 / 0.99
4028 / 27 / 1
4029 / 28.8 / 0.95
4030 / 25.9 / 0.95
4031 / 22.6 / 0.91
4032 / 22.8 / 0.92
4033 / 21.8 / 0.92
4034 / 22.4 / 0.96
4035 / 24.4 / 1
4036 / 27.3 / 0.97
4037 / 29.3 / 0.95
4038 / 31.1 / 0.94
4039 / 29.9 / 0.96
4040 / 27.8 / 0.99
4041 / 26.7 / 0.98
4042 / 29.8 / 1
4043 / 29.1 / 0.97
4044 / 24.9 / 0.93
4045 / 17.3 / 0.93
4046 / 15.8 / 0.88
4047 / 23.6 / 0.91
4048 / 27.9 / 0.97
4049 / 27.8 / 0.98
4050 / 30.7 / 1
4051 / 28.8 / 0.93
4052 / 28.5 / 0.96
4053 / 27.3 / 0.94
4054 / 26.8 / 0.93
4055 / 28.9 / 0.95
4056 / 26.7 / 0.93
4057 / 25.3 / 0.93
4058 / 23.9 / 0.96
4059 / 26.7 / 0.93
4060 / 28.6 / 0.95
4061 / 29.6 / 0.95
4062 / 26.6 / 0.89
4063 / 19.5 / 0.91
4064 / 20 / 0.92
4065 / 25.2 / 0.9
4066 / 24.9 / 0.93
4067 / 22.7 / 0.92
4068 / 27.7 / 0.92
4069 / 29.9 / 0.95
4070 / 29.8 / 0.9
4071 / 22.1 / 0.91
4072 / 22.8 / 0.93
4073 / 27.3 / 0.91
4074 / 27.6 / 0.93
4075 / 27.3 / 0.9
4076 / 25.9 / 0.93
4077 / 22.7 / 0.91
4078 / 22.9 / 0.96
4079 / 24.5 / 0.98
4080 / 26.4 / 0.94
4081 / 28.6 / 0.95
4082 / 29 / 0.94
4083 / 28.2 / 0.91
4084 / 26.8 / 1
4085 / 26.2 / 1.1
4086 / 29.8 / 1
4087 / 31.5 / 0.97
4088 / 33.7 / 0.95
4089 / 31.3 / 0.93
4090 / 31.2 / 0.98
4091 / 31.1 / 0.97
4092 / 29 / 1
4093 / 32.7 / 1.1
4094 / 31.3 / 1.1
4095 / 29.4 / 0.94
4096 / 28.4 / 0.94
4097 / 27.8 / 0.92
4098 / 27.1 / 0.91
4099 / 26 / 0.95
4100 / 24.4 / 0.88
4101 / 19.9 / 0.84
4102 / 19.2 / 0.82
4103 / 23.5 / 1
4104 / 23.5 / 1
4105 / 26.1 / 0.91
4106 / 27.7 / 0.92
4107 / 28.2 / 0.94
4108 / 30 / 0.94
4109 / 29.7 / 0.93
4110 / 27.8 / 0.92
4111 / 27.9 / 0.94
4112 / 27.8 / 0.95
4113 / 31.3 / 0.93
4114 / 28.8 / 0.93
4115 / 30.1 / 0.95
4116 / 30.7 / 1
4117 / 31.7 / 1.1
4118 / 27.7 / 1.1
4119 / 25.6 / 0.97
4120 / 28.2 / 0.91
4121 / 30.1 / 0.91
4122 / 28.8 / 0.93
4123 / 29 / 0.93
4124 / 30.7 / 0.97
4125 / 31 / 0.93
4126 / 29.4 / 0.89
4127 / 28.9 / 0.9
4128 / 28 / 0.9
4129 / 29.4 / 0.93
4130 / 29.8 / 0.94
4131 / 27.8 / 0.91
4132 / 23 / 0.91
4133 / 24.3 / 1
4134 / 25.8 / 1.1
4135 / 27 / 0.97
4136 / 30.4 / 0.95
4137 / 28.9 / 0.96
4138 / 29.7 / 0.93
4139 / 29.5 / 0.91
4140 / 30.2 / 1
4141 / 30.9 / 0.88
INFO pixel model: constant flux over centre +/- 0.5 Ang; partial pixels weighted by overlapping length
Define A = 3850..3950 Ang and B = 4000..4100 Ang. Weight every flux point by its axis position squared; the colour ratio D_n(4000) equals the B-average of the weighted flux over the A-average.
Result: 1.6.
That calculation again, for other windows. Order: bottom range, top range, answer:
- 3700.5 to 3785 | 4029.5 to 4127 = 1.70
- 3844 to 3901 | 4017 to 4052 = 1.44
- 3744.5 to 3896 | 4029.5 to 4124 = 1.61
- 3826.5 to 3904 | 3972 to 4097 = 1.55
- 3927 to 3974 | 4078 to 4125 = 2.29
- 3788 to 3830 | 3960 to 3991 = 0.98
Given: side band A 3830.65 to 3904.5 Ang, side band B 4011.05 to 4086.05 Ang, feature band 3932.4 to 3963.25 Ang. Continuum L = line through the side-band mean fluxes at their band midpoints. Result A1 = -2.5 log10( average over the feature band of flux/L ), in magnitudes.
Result 0.37 mag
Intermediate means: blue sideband 18.7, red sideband 26.4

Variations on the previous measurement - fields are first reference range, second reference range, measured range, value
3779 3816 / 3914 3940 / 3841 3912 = -0.22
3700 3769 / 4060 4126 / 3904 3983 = 0.40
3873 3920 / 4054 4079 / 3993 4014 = -0.11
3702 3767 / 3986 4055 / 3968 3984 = 0.40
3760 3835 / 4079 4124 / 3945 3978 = 0.45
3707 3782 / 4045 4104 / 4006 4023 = -0.07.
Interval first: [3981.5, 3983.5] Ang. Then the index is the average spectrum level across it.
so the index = 22.5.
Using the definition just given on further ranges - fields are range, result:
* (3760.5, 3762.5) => 19.2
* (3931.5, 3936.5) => 5.01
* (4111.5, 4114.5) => 29.3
